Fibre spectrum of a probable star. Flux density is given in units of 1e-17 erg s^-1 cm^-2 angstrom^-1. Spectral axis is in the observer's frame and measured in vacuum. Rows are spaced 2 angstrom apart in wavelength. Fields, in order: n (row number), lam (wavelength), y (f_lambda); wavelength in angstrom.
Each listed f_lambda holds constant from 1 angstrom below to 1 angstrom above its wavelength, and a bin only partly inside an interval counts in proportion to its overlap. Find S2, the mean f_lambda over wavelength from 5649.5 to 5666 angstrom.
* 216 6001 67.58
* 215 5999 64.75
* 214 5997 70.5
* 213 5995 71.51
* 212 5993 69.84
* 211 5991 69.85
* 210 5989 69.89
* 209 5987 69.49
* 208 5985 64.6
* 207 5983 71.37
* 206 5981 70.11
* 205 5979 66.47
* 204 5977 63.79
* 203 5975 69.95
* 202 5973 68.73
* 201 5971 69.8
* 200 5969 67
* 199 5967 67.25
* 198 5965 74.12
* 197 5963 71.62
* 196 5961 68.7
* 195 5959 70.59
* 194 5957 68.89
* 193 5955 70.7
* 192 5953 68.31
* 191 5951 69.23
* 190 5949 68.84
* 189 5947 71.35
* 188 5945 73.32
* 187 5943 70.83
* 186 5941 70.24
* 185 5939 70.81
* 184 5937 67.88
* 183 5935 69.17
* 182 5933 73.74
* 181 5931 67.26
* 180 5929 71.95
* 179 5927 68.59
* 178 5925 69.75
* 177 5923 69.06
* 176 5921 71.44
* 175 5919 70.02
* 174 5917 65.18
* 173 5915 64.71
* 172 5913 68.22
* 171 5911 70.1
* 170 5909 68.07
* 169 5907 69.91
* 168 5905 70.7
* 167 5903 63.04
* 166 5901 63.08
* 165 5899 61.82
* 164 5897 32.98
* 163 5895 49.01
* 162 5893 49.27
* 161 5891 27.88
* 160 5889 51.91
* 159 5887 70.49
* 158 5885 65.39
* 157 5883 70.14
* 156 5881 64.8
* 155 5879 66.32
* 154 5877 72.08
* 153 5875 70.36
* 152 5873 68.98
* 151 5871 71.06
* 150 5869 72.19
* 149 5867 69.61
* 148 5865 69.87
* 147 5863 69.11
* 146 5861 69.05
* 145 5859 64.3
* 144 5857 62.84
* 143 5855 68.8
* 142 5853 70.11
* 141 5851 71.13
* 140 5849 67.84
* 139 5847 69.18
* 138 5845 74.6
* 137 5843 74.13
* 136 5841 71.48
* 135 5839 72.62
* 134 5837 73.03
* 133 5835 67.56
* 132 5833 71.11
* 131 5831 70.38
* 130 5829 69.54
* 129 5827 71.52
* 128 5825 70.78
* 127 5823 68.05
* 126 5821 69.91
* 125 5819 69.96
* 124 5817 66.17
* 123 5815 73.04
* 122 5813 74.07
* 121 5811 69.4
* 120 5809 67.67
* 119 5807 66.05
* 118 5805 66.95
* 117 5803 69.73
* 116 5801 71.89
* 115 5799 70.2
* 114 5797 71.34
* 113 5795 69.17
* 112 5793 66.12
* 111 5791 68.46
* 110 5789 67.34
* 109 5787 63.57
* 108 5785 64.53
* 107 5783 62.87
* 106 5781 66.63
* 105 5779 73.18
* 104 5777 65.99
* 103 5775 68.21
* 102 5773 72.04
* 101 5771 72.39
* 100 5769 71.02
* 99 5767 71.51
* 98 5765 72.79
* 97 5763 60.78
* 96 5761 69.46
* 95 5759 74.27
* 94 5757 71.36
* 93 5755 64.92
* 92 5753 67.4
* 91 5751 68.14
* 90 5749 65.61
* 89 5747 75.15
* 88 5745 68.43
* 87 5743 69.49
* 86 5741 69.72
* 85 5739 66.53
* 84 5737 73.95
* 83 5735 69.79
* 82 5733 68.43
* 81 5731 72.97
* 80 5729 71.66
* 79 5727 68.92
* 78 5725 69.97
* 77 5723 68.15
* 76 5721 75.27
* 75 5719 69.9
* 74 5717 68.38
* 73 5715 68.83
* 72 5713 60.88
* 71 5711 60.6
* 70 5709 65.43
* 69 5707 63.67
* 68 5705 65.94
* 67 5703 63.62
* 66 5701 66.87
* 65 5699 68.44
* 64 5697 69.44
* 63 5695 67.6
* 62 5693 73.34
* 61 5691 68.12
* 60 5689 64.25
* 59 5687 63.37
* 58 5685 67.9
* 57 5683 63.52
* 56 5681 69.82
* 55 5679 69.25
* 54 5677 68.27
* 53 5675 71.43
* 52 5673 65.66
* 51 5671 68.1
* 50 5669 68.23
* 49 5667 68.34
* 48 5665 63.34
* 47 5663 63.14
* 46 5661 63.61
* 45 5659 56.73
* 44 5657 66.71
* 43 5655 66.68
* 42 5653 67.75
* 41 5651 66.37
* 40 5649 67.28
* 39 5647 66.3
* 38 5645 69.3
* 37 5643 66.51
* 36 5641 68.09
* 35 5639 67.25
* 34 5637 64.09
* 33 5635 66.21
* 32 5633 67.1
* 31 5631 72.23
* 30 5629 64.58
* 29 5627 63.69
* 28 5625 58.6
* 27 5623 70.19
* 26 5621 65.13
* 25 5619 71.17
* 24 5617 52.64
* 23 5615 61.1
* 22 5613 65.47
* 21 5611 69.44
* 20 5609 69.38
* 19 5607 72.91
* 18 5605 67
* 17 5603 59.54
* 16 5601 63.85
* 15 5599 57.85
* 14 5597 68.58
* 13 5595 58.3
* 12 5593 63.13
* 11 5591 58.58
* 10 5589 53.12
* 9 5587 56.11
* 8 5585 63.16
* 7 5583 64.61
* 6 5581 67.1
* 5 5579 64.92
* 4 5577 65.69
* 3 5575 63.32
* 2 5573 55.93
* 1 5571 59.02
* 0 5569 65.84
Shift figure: 64.4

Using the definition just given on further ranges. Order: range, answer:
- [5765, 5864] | 69.4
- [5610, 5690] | 66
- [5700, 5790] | 68.4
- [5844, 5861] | 68.6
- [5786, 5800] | 68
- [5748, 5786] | 68.6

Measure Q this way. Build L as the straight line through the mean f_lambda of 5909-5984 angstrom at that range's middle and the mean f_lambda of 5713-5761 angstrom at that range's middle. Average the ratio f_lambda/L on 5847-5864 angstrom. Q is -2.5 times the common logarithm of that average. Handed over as 0.025 mag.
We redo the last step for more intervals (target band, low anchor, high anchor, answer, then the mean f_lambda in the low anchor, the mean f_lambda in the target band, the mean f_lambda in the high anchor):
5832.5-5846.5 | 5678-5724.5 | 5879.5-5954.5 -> -0.10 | 67.1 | 72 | 65.1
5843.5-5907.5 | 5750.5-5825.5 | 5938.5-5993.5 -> 0.08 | 68.9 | 64.3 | 69.5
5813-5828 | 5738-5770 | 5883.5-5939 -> -0.05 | 69.2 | 70.2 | 63.6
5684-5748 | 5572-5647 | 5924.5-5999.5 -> -0.04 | 64.2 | 68.3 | 69.5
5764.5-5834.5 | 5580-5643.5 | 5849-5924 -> -0.08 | 64.3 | 69.2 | 64.7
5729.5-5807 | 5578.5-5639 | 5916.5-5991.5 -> -0.04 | 64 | 69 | 69.5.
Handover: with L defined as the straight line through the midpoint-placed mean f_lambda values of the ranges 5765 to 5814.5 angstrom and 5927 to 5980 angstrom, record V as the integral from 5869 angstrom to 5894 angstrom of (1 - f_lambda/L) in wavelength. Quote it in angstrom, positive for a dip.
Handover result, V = 2.3 angstrom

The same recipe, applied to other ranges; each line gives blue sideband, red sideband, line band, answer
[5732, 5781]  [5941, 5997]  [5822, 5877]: -0.4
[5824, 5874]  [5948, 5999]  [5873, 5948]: 4.7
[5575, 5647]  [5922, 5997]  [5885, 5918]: 4.5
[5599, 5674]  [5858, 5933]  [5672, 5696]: -0.8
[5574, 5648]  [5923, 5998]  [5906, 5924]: 0.1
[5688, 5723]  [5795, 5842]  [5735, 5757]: -0.3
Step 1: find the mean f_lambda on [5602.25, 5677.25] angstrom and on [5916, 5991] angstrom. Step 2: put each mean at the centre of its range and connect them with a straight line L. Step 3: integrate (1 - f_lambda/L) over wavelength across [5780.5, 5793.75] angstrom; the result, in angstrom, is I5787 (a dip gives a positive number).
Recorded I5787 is 0.4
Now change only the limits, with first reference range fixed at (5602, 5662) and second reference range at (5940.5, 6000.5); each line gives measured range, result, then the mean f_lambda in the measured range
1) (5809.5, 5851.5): -1.7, 70.7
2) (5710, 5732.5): -0.7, 68.7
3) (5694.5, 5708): 0.0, 66.5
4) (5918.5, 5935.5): -0.3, 70.1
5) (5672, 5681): -0.3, 68.8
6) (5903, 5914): 0.0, 68.8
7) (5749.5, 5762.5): -0.3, 68.8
